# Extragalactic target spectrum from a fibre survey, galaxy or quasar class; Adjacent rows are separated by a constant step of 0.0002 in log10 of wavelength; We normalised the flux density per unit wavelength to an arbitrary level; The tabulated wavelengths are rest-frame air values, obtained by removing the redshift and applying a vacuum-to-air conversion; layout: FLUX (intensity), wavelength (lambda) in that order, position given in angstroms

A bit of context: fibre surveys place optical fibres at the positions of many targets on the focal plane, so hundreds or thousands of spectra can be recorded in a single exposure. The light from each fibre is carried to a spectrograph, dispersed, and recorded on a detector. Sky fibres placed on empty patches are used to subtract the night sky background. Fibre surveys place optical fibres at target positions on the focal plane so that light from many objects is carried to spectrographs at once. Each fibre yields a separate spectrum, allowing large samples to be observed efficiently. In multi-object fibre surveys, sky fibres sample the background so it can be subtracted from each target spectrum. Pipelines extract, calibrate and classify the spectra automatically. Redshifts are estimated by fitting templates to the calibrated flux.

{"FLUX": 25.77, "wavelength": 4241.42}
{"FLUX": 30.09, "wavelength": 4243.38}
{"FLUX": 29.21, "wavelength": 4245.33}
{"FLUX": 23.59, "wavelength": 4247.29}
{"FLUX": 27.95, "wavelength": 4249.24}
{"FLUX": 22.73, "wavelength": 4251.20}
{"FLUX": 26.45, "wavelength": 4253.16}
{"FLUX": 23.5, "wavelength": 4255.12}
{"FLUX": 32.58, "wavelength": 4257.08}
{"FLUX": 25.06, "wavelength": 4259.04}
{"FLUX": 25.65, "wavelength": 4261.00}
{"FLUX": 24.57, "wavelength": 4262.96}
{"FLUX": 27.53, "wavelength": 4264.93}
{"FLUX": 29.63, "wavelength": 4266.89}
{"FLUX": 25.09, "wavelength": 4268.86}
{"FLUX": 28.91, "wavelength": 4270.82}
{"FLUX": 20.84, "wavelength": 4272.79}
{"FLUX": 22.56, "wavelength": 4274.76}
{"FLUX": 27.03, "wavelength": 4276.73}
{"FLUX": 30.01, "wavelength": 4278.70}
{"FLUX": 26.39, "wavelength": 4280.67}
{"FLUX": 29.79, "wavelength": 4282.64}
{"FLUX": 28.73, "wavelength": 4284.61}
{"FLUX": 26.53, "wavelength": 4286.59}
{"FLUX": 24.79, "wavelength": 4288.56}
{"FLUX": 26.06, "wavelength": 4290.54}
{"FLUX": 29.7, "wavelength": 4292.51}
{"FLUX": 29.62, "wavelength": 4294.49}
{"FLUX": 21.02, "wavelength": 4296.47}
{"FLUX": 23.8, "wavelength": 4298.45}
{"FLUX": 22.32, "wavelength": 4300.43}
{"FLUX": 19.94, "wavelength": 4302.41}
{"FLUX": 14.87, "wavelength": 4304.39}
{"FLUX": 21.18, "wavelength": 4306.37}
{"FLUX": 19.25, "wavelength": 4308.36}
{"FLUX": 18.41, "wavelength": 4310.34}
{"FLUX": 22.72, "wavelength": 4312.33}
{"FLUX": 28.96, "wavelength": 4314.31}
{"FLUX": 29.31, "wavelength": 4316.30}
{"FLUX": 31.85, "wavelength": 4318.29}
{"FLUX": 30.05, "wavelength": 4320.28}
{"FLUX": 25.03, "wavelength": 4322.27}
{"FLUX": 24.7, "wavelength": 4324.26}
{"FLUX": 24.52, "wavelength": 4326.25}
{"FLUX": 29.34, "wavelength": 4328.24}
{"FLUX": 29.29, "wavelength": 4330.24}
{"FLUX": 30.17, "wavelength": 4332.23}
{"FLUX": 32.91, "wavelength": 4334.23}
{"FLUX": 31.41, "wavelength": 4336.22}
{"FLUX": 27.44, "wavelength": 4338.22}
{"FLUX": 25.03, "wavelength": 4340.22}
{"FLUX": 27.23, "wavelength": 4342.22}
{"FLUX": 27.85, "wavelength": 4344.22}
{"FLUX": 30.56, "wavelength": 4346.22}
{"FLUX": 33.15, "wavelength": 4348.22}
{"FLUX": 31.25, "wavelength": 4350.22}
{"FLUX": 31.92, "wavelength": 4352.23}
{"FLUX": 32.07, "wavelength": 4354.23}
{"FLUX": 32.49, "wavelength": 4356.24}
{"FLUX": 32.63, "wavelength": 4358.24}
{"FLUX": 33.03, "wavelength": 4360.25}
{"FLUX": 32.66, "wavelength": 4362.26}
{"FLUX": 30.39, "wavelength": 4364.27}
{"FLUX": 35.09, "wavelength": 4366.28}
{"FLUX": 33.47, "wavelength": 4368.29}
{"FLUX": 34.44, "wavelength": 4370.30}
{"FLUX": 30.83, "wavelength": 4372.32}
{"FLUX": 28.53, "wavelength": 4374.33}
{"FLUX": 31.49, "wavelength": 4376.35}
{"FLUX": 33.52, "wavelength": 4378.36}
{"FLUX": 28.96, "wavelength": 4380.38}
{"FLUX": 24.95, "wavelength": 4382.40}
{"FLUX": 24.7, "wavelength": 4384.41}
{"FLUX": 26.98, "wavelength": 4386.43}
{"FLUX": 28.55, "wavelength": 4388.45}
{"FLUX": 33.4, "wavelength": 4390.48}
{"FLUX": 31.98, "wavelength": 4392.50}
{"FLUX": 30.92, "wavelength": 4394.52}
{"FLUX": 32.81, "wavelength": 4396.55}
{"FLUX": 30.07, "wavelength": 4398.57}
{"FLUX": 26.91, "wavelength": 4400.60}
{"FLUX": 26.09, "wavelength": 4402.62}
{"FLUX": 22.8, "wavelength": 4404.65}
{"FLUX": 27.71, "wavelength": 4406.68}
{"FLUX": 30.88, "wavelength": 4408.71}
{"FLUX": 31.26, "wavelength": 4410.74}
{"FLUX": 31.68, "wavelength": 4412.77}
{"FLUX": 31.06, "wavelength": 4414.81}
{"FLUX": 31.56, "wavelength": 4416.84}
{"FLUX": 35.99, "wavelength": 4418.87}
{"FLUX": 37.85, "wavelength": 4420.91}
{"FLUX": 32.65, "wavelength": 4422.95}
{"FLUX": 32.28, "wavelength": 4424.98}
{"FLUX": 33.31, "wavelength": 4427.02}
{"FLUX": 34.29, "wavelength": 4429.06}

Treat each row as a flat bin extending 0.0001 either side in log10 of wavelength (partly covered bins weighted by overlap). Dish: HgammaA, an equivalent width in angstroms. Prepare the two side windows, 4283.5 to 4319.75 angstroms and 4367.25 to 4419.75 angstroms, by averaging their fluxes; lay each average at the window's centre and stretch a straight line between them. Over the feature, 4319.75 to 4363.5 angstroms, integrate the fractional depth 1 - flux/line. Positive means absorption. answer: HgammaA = -4.6 angstroms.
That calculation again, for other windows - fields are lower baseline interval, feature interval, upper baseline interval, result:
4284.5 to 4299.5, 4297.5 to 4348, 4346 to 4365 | 5.3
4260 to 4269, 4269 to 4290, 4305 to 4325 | -0.3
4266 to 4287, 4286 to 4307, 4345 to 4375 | 3.3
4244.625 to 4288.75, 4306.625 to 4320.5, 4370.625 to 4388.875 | 1.1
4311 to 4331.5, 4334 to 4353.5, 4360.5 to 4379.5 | -0.1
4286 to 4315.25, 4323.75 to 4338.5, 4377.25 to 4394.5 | -2.0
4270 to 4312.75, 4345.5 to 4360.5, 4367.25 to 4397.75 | -2.0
